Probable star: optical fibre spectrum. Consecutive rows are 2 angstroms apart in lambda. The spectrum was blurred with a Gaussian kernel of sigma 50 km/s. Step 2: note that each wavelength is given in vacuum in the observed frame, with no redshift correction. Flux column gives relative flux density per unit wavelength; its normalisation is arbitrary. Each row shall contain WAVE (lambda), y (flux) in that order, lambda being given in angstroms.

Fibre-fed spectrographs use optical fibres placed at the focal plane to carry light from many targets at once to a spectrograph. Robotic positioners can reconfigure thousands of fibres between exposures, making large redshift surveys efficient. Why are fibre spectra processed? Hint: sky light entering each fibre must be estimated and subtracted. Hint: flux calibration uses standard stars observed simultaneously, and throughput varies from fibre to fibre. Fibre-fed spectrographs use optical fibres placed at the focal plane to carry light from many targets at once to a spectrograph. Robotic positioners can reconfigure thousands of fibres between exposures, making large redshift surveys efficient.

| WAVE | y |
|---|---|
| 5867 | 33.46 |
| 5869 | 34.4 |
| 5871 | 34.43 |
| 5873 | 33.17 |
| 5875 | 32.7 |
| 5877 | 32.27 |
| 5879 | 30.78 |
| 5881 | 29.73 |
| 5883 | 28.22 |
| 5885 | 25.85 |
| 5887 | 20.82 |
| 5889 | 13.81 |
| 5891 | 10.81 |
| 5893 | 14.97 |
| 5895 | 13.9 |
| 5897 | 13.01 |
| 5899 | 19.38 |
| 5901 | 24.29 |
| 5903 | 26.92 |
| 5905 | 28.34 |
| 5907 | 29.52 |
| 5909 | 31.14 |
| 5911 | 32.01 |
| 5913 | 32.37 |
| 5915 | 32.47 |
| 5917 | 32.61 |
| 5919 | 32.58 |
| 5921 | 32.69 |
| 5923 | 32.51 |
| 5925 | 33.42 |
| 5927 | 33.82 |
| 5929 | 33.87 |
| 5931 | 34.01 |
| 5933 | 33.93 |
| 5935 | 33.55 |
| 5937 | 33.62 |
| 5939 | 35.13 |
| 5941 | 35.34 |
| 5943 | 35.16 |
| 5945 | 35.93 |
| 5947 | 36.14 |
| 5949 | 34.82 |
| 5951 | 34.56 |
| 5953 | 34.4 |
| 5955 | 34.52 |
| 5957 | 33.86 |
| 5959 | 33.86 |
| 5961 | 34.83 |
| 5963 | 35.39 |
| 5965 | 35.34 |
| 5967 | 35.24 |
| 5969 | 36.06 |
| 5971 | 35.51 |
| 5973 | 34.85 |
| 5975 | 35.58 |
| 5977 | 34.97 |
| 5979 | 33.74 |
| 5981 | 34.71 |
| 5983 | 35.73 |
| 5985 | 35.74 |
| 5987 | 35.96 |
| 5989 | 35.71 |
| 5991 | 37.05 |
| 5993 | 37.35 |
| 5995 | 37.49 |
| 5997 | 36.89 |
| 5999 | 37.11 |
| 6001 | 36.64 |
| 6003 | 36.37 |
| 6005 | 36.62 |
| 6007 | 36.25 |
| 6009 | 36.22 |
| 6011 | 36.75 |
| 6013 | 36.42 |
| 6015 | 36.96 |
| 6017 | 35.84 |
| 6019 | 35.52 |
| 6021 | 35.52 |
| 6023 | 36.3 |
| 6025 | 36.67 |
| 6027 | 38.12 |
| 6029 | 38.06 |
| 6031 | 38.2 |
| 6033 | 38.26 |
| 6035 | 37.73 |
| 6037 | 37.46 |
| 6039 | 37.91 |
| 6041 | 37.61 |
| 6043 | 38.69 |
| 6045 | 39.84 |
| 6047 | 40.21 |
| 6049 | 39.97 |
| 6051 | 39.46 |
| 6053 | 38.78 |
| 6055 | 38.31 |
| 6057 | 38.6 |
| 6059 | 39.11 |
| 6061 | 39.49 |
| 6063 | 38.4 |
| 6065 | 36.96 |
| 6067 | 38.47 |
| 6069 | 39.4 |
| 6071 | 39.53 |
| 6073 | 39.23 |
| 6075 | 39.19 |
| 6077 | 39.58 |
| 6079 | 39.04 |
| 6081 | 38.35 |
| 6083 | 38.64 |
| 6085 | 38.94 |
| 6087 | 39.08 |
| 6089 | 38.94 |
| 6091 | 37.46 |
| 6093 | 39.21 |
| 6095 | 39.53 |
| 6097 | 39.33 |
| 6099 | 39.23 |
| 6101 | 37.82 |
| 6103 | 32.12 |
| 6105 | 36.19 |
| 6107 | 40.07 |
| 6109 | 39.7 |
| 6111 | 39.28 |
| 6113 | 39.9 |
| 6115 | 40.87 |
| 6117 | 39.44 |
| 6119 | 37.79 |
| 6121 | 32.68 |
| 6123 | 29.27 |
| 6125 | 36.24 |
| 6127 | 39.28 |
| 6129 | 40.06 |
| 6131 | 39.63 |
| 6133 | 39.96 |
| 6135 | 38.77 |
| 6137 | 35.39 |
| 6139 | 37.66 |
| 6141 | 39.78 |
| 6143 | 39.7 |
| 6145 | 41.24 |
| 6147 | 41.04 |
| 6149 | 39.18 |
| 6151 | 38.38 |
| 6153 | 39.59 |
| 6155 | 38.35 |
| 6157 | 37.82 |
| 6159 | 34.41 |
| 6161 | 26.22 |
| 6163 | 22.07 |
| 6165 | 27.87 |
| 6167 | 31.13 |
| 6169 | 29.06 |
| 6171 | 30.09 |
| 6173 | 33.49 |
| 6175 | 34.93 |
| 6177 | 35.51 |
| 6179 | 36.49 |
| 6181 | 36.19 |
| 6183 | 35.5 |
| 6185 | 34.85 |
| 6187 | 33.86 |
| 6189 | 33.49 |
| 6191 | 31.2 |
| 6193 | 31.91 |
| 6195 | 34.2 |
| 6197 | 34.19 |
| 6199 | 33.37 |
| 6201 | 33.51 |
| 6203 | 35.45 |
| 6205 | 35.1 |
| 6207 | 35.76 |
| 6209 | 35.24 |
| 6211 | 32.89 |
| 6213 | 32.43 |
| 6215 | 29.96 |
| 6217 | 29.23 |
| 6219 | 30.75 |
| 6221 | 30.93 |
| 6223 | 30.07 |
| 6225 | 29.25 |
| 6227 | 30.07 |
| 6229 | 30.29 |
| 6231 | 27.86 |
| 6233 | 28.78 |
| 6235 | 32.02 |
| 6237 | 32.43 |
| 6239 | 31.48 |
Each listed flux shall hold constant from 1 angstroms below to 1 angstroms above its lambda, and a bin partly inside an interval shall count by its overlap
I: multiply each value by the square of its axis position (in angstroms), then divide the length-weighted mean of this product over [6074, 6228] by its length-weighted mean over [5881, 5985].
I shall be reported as 1.24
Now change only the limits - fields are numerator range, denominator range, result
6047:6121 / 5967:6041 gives 1.09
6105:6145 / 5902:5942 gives 1.26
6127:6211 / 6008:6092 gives 0.96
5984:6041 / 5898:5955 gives 1.17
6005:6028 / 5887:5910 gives 1.84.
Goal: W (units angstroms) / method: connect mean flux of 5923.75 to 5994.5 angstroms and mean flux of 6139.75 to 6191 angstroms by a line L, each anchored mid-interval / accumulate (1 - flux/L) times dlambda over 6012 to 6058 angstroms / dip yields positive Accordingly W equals -3.9 angstroms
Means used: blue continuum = 35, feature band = 37.8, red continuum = 34.8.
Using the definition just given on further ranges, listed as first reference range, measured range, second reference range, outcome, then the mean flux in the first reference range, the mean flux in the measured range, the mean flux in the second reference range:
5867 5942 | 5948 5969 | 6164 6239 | -3.8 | 28.8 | 34.7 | 32.4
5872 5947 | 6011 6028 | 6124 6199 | -2.5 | 28.9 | 36.4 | 35.3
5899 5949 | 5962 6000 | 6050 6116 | -1.3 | 32.3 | 35.8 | 38.7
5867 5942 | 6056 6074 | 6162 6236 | -4.8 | 28.8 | 38.8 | 32.1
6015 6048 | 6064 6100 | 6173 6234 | -2.7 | 37.6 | 38.9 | 32.8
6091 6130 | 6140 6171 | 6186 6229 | 0.4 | 37.8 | 34.9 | 32.5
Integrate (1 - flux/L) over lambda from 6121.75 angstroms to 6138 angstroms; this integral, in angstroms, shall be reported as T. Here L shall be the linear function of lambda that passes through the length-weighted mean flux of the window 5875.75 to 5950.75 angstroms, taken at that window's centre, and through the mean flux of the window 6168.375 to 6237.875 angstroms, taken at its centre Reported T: -2.9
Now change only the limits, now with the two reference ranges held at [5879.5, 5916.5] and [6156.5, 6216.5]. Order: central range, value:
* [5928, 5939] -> -3.9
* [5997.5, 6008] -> -3.6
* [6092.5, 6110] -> -4.6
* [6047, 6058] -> -4.0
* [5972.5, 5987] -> -4.7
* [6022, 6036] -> -4.8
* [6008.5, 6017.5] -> -2.9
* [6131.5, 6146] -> -3.5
